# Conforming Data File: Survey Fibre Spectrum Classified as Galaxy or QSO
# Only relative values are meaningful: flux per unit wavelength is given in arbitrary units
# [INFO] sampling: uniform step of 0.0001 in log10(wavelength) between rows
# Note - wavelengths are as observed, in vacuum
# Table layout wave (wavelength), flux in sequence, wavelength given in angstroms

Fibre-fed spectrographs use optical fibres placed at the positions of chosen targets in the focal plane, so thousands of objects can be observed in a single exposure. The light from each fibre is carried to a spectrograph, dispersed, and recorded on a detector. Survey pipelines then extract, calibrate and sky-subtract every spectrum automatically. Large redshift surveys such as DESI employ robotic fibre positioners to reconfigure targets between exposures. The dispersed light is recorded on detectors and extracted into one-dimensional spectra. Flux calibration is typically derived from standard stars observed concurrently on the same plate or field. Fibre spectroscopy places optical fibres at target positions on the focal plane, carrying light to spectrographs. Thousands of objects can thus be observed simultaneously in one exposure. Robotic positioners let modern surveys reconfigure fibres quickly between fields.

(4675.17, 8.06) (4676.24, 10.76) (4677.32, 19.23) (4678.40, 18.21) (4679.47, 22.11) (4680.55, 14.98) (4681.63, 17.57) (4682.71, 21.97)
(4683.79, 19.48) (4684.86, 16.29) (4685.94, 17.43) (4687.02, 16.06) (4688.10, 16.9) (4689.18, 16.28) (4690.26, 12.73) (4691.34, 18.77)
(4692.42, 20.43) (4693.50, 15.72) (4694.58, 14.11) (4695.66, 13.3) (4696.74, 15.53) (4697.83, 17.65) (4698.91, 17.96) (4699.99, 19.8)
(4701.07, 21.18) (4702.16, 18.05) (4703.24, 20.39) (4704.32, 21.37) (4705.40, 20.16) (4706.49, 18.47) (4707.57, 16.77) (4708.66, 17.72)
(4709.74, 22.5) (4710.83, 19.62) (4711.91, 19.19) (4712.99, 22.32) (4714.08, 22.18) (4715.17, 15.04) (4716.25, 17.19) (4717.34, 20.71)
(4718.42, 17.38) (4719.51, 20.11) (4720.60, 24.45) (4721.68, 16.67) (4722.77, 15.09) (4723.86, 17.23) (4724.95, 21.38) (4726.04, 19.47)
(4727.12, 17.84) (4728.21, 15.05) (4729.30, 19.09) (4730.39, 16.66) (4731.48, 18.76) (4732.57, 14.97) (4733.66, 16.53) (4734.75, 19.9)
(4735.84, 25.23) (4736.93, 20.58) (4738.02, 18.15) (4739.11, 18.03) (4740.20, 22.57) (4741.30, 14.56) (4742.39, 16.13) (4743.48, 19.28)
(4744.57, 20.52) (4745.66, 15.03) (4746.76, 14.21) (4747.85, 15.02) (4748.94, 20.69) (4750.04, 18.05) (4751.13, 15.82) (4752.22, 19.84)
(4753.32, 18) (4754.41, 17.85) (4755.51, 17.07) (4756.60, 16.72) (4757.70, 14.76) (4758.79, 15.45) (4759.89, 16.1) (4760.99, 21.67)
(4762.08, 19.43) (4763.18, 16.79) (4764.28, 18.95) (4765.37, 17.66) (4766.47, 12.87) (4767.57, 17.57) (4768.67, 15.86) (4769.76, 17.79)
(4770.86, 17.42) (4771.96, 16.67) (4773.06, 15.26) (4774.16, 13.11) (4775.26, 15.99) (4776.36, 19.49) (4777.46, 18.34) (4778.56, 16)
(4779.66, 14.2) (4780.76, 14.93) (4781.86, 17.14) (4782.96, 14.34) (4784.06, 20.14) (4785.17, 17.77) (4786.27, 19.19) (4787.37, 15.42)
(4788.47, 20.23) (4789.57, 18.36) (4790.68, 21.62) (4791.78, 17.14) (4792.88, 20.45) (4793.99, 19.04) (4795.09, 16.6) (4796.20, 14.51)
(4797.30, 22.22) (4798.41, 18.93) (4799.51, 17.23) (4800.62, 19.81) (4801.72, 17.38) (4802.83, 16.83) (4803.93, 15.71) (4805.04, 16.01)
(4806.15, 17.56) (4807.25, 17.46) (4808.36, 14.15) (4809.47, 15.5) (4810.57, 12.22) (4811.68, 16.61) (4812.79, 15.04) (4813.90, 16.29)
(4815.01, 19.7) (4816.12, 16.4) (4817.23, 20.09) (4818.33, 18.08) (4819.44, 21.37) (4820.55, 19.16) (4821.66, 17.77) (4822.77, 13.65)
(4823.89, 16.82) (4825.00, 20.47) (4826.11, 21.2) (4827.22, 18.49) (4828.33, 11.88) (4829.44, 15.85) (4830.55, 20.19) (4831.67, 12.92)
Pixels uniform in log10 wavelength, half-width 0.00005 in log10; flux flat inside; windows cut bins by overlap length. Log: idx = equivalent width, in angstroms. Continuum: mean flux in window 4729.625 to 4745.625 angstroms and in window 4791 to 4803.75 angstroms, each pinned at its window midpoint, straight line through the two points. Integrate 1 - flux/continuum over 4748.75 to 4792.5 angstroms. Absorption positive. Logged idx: 2.6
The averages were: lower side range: 18.6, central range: 17.3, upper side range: 18.2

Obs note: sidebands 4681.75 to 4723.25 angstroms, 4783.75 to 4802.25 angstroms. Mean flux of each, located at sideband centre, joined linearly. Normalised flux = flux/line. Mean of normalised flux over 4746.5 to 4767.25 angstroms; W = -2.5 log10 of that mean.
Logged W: 0.074 mag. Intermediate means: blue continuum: 18.3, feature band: 17.3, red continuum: 18.6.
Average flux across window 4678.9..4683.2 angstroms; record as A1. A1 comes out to 19.1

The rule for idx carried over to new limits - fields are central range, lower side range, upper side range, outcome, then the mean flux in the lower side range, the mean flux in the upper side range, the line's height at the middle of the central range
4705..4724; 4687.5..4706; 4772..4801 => -1.54 angstroms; 17.7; 17.6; 17.6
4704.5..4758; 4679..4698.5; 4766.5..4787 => -4.97 angstroms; 17.1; 16.6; 16.8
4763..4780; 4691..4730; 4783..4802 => 1.84 angstroms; 18.6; 18.5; 18.5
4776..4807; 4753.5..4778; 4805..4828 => -1.05 angstroms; 17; 17.3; 17.1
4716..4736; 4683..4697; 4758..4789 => -2.15 angstroms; 16.5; 17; 16.7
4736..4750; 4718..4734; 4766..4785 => -0.50 angstroms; 18.1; 16.3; 17.5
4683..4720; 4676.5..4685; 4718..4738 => 0.80 angstroms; 18.6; 18.7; 18.6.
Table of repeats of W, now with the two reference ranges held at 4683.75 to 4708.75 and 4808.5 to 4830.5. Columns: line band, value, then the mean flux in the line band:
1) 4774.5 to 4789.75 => 0.009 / 17.2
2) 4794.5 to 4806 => -0.017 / 17.5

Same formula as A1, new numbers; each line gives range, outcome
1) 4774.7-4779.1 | 17.4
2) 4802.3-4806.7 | 16.5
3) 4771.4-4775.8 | 15.2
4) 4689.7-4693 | 17.3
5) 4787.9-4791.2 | 20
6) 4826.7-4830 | 15.4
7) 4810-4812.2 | 14.4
